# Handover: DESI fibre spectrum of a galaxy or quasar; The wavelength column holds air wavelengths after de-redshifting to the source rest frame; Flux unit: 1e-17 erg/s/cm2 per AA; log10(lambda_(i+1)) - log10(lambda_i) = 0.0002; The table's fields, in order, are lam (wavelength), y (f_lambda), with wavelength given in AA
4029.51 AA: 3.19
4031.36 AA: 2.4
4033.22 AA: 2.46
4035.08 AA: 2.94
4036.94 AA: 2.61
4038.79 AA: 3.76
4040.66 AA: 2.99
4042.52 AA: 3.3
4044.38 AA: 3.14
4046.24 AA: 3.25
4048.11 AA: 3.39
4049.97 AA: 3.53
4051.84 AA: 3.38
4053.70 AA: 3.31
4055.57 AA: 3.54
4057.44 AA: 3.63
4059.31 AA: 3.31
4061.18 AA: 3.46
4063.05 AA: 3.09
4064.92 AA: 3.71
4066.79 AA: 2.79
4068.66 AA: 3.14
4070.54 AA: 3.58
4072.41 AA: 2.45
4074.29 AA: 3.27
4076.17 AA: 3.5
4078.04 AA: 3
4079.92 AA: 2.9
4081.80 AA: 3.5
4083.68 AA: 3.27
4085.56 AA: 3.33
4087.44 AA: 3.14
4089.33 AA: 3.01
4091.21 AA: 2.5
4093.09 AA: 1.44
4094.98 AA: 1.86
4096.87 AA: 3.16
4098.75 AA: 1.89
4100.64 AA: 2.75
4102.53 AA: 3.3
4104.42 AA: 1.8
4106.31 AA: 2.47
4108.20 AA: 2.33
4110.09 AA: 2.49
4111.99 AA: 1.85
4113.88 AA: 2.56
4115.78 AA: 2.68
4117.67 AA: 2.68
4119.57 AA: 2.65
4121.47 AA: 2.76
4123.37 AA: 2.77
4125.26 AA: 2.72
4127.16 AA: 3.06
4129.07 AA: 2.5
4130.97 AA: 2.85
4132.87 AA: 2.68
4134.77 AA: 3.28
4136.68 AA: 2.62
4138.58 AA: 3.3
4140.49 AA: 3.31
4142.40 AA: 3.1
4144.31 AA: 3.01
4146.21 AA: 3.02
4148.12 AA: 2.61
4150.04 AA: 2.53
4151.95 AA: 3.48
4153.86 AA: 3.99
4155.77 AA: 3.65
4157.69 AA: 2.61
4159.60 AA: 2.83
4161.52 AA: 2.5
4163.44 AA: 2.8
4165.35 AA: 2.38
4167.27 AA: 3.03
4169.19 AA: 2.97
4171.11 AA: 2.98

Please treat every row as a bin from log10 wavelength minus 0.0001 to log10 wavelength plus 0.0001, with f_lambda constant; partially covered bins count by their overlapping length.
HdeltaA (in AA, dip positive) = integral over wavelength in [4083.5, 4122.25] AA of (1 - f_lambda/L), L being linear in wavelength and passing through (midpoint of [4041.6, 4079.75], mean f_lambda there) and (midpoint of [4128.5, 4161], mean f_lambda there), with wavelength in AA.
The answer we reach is 7.4 AA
